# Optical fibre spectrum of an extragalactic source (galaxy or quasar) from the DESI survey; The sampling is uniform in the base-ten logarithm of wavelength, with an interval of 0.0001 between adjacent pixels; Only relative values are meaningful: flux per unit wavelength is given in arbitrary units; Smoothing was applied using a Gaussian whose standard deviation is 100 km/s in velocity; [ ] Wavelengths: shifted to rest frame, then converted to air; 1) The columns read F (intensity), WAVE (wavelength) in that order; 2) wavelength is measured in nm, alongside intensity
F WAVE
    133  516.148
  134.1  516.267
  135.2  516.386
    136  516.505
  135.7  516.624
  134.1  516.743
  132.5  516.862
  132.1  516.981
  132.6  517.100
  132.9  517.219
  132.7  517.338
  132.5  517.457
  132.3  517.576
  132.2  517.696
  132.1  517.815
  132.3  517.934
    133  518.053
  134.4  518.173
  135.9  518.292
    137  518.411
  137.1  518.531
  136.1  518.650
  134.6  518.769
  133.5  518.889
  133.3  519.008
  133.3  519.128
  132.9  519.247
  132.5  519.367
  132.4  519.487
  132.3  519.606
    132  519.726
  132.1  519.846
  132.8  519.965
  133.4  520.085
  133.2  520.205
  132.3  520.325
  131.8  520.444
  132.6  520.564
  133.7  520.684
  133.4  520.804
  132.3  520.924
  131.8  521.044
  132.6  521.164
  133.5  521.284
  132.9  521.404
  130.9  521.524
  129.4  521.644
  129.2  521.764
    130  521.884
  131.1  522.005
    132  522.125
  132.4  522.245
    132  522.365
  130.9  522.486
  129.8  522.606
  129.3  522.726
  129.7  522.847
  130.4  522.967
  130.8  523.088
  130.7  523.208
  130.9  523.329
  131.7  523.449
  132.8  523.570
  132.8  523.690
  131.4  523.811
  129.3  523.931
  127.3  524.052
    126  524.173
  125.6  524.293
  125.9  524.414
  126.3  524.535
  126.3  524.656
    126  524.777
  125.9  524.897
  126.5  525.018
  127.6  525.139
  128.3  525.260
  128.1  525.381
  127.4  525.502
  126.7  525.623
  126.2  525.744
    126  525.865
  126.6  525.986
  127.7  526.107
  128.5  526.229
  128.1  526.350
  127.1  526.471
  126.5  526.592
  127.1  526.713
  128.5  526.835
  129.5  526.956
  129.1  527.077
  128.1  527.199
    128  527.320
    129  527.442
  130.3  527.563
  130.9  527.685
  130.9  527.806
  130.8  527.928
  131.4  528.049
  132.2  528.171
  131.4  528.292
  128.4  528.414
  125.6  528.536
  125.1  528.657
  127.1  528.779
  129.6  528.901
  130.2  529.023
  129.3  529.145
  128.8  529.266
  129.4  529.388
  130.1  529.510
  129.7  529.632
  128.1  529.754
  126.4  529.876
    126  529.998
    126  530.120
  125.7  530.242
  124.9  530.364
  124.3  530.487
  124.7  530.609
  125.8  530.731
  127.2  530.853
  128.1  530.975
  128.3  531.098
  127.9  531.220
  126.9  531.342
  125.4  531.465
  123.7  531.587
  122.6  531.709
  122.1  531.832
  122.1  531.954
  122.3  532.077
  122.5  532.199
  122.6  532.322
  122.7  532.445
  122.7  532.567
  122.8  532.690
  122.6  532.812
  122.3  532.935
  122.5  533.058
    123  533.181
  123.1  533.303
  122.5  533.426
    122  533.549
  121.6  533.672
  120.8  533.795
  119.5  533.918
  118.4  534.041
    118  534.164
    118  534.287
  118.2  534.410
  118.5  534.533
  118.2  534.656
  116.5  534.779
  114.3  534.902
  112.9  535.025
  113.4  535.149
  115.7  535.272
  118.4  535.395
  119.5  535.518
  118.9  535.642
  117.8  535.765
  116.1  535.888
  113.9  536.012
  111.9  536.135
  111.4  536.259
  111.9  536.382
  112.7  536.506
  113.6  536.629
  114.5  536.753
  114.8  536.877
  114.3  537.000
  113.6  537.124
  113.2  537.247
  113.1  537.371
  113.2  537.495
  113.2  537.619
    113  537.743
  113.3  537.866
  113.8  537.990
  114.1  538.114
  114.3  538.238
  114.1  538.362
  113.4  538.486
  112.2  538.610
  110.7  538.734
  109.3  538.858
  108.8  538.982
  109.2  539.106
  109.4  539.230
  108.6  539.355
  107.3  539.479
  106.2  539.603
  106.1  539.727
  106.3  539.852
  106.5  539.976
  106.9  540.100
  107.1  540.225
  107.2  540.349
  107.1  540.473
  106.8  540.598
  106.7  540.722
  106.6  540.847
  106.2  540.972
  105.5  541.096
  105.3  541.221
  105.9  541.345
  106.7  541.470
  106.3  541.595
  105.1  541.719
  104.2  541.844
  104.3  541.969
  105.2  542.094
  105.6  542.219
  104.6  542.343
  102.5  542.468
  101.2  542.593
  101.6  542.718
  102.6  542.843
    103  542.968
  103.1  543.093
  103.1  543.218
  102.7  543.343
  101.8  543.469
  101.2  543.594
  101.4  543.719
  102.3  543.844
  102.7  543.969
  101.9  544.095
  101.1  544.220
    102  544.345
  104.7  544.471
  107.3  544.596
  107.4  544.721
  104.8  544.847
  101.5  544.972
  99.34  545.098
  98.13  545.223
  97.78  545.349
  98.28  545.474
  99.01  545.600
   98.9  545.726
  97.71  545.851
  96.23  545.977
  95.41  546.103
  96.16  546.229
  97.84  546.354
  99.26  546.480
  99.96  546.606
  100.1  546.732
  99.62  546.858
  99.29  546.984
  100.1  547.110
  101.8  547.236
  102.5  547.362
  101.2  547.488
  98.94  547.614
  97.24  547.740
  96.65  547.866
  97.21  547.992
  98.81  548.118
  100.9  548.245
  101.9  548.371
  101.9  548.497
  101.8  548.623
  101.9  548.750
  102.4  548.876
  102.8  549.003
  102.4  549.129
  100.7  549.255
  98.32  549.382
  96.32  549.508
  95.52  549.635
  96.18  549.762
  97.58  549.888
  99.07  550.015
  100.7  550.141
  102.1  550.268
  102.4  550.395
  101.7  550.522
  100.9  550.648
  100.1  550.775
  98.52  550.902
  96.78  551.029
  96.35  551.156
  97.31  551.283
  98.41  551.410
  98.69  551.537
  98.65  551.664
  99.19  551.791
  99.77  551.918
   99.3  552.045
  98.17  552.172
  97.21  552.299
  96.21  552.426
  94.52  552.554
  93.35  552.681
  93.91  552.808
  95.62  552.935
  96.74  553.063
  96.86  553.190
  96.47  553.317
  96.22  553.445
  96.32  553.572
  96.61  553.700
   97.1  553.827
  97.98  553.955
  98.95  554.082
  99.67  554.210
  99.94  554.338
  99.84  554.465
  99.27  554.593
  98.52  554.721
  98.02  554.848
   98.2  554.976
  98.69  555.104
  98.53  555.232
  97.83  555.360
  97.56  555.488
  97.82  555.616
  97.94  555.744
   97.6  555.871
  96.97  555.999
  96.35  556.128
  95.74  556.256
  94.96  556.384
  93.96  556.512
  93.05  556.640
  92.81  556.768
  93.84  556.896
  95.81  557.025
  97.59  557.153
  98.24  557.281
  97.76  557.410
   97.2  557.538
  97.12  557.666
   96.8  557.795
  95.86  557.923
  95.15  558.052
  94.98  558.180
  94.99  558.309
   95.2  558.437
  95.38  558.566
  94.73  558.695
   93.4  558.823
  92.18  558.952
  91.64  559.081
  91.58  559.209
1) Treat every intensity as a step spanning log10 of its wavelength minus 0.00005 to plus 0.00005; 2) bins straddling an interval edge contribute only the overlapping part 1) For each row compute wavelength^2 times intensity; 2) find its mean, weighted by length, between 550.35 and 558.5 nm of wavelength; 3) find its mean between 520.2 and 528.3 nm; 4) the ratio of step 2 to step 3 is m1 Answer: 0.84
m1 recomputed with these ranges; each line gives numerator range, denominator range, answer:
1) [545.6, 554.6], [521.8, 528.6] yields 0.84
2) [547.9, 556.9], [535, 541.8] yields 0.93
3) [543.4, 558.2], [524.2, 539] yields 0.87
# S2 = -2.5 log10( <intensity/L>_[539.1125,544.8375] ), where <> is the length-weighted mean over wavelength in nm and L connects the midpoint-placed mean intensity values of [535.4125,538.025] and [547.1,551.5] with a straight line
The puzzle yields 0.034 mag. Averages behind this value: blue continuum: 114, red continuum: 99.7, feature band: 105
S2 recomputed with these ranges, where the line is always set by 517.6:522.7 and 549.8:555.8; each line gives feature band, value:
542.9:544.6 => 0.05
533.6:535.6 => 0.00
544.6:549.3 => 0.04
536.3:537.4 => 0.01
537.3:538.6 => 0.00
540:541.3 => 0.04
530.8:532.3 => -0.04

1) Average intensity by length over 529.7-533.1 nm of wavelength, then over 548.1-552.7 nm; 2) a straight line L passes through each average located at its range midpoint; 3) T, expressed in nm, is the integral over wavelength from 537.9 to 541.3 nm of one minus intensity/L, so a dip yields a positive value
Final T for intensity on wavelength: 0.15 nm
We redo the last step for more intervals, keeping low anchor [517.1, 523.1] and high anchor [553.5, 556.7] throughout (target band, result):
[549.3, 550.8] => 0.05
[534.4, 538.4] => 0.05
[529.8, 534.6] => -0.11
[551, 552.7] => 0.05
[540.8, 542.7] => 0.10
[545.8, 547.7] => 0.12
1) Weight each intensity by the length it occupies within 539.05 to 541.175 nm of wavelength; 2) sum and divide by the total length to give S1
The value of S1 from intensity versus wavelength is 107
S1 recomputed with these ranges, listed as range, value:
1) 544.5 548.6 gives 99.9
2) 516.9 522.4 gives 133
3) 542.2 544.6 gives 103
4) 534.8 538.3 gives 114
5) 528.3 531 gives 127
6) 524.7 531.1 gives 128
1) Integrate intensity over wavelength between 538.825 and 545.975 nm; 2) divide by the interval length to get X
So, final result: 104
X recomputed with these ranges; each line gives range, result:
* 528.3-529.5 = 128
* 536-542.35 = 110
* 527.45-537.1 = 123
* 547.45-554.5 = 98.6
